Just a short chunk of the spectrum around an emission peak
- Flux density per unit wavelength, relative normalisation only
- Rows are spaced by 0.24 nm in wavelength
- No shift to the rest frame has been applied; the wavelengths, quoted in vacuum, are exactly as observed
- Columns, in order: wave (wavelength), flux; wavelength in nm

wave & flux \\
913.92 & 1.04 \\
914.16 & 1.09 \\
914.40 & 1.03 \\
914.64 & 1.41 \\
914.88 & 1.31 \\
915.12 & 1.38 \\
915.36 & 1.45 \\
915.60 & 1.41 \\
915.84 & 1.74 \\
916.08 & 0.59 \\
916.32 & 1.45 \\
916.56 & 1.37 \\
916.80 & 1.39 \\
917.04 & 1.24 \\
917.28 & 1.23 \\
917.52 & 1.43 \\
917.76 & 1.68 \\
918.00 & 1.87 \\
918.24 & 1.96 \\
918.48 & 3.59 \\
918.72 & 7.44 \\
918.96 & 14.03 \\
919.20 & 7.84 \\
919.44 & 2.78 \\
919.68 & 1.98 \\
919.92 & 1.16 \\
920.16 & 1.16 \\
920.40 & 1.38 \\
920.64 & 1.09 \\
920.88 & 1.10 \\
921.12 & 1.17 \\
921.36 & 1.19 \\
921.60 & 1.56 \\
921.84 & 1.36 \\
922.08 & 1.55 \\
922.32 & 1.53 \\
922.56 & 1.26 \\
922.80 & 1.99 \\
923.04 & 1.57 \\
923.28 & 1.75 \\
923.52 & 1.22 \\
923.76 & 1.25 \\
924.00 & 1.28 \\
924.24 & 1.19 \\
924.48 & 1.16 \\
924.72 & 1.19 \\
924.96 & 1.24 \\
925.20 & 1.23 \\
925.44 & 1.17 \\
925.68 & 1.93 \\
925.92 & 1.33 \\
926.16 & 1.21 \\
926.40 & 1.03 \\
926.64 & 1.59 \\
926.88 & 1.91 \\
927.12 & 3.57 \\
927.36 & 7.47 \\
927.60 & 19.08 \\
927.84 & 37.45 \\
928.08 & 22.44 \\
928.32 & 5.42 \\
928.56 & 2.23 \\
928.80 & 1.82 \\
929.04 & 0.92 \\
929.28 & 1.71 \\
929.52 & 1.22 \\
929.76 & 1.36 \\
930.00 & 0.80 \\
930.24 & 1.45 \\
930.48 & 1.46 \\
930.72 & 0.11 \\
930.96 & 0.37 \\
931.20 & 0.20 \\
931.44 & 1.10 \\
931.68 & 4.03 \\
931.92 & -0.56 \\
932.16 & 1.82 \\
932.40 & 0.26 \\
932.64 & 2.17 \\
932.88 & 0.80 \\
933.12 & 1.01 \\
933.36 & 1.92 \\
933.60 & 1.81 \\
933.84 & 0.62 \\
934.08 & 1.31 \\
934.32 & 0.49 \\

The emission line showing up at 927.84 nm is [O III] 5007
